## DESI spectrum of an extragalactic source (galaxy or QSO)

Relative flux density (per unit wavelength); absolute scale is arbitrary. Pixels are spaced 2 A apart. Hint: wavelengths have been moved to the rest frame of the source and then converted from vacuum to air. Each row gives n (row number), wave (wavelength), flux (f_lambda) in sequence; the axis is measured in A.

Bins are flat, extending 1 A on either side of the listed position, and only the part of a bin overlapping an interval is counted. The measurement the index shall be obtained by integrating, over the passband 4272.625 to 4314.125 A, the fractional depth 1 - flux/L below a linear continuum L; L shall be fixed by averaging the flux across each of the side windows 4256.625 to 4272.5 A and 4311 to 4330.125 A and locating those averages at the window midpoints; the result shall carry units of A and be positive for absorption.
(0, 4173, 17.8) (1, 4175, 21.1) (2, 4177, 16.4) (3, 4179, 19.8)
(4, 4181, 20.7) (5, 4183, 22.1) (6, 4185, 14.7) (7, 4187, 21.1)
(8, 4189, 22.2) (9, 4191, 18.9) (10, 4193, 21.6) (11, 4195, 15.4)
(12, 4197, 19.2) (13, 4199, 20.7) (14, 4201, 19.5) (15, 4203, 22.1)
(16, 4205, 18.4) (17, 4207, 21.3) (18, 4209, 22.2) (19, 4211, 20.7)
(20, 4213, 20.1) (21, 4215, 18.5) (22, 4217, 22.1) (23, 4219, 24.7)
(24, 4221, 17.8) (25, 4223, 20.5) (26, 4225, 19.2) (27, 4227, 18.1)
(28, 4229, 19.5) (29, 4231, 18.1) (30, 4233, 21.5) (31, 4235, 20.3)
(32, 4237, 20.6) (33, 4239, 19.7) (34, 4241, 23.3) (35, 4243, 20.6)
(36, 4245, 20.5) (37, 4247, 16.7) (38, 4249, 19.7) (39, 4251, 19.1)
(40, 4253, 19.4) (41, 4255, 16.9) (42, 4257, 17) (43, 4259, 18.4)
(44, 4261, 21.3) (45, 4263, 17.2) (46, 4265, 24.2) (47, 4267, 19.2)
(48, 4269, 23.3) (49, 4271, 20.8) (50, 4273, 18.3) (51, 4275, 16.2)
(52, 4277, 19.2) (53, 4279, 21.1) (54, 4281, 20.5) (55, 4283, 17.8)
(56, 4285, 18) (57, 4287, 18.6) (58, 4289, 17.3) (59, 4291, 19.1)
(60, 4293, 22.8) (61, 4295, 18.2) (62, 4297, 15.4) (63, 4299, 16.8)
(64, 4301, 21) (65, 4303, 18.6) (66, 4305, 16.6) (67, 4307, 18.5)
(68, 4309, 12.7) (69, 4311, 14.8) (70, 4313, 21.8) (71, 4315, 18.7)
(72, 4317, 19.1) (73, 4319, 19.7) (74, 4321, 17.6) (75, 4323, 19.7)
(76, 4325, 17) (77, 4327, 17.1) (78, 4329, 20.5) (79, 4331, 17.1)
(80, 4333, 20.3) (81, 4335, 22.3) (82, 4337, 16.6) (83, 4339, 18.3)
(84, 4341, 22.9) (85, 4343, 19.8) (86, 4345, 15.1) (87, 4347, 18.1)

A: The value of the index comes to 2.6 A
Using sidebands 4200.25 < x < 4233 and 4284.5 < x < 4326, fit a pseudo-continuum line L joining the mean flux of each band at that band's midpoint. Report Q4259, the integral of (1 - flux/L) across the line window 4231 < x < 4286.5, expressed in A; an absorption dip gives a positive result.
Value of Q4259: -1.1 A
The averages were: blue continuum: 20.2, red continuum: 18.2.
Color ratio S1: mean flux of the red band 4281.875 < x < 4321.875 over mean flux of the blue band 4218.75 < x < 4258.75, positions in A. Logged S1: 0.93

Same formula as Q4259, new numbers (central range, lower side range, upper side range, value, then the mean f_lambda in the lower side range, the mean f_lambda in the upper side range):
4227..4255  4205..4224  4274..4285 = 0.3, 20.7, 18.9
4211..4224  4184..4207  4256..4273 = -0.6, 19.5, 20.1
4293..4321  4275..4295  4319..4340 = 1.4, 19.2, 18.7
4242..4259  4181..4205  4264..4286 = 1.0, 19.8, 19.9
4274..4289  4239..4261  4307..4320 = -0.1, 19.3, 17.9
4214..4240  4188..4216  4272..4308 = -0.5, 20.1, 18.6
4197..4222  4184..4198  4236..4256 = -1.8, 19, 19.6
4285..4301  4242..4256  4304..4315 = -0.8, 19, 17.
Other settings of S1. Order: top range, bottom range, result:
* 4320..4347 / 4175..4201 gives 0.96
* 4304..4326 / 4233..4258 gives 0.91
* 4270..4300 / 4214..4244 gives 0.92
